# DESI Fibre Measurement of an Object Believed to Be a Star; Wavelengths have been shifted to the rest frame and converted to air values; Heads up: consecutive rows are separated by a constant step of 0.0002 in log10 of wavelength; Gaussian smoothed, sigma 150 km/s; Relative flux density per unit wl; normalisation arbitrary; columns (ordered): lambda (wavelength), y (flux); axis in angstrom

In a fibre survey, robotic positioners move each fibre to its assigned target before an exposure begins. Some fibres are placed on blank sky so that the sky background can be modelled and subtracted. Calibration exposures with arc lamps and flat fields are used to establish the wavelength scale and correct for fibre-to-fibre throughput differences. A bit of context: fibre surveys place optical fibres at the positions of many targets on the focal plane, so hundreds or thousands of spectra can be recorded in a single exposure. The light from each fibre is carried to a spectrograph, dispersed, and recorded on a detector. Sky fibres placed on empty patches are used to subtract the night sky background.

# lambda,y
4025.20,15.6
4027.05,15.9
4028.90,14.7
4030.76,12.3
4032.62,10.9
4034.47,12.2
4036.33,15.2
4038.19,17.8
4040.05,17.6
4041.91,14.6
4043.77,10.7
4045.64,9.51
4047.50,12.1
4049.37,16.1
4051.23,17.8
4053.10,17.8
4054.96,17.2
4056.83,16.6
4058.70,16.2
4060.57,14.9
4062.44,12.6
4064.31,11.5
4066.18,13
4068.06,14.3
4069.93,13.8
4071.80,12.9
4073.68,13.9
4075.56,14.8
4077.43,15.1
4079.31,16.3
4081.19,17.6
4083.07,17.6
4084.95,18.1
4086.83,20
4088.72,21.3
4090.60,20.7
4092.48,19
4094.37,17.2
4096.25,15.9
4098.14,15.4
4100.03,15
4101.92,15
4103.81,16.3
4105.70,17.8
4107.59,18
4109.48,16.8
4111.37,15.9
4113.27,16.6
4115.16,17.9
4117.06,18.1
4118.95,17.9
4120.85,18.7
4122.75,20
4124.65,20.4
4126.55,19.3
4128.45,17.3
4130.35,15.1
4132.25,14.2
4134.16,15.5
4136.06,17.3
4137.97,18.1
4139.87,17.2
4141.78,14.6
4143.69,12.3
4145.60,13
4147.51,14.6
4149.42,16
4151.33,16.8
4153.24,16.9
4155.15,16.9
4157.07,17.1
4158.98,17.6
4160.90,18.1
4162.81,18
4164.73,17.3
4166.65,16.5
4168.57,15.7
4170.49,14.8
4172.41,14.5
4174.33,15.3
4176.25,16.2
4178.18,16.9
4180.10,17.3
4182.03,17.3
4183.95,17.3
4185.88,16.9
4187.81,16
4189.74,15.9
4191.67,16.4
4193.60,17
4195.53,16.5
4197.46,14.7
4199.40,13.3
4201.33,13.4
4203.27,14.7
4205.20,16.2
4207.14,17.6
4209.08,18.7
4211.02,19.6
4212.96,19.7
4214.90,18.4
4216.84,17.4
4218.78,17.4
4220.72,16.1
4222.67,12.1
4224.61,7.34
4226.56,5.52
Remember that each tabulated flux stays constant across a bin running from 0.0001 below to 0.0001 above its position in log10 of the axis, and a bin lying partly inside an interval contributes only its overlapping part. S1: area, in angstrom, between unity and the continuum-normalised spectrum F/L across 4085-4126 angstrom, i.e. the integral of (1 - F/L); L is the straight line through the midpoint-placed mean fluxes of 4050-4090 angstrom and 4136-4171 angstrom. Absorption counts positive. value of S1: -4.5 angstrom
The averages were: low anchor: 15.9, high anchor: 16.2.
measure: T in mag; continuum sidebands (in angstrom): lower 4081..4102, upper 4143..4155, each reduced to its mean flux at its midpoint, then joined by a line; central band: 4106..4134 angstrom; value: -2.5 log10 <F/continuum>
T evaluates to -0.066 mag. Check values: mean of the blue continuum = 17.8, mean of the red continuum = 15.1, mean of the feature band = 17.5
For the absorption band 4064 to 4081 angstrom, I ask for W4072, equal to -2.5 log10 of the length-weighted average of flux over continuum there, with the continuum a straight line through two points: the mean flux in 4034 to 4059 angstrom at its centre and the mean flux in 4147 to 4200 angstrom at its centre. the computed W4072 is 0.09 mag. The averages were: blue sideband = 15.1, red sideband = 16.4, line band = 14.2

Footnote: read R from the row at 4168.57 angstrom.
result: 15.7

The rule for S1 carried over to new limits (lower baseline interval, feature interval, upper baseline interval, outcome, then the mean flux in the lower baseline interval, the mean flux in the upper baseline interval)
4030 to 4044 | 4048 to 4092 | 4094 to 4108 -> -2.53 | 14.1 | 16.2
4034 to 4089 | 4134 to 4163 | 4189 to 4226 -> -1.20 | 15.3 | 15.8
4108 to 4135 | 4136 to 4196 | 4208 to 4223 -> 4.19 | 17.4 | 17.7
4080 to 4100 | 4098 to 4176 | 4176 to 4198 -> 3.49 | 18.1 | 16.6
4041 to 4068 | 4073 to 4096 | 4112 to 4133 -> -2.54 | 14.3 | 17.8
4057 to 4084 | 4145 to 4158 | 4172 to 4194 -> -0.02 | 14.7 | 16.5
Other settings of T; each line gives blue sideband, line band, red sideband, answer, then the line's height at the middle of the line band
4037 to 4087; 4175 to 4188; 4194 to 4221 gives -0.03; 16.4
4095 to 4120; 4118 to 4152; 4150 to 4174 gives 0.01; 16.7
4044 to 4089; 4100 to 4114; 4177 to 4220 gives -0.05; 15.7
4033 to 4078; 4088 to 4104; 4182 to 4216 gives -0.15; 15.1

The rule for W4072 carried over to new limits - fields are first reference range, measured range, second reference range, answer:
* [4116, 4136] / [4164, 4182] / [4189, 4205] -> 0.00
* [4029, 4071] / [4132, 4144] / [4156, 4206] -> -0.02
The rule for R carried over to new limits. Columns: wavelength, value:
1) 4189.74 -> 15.9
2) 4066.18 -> 13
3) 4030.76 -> 12.3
